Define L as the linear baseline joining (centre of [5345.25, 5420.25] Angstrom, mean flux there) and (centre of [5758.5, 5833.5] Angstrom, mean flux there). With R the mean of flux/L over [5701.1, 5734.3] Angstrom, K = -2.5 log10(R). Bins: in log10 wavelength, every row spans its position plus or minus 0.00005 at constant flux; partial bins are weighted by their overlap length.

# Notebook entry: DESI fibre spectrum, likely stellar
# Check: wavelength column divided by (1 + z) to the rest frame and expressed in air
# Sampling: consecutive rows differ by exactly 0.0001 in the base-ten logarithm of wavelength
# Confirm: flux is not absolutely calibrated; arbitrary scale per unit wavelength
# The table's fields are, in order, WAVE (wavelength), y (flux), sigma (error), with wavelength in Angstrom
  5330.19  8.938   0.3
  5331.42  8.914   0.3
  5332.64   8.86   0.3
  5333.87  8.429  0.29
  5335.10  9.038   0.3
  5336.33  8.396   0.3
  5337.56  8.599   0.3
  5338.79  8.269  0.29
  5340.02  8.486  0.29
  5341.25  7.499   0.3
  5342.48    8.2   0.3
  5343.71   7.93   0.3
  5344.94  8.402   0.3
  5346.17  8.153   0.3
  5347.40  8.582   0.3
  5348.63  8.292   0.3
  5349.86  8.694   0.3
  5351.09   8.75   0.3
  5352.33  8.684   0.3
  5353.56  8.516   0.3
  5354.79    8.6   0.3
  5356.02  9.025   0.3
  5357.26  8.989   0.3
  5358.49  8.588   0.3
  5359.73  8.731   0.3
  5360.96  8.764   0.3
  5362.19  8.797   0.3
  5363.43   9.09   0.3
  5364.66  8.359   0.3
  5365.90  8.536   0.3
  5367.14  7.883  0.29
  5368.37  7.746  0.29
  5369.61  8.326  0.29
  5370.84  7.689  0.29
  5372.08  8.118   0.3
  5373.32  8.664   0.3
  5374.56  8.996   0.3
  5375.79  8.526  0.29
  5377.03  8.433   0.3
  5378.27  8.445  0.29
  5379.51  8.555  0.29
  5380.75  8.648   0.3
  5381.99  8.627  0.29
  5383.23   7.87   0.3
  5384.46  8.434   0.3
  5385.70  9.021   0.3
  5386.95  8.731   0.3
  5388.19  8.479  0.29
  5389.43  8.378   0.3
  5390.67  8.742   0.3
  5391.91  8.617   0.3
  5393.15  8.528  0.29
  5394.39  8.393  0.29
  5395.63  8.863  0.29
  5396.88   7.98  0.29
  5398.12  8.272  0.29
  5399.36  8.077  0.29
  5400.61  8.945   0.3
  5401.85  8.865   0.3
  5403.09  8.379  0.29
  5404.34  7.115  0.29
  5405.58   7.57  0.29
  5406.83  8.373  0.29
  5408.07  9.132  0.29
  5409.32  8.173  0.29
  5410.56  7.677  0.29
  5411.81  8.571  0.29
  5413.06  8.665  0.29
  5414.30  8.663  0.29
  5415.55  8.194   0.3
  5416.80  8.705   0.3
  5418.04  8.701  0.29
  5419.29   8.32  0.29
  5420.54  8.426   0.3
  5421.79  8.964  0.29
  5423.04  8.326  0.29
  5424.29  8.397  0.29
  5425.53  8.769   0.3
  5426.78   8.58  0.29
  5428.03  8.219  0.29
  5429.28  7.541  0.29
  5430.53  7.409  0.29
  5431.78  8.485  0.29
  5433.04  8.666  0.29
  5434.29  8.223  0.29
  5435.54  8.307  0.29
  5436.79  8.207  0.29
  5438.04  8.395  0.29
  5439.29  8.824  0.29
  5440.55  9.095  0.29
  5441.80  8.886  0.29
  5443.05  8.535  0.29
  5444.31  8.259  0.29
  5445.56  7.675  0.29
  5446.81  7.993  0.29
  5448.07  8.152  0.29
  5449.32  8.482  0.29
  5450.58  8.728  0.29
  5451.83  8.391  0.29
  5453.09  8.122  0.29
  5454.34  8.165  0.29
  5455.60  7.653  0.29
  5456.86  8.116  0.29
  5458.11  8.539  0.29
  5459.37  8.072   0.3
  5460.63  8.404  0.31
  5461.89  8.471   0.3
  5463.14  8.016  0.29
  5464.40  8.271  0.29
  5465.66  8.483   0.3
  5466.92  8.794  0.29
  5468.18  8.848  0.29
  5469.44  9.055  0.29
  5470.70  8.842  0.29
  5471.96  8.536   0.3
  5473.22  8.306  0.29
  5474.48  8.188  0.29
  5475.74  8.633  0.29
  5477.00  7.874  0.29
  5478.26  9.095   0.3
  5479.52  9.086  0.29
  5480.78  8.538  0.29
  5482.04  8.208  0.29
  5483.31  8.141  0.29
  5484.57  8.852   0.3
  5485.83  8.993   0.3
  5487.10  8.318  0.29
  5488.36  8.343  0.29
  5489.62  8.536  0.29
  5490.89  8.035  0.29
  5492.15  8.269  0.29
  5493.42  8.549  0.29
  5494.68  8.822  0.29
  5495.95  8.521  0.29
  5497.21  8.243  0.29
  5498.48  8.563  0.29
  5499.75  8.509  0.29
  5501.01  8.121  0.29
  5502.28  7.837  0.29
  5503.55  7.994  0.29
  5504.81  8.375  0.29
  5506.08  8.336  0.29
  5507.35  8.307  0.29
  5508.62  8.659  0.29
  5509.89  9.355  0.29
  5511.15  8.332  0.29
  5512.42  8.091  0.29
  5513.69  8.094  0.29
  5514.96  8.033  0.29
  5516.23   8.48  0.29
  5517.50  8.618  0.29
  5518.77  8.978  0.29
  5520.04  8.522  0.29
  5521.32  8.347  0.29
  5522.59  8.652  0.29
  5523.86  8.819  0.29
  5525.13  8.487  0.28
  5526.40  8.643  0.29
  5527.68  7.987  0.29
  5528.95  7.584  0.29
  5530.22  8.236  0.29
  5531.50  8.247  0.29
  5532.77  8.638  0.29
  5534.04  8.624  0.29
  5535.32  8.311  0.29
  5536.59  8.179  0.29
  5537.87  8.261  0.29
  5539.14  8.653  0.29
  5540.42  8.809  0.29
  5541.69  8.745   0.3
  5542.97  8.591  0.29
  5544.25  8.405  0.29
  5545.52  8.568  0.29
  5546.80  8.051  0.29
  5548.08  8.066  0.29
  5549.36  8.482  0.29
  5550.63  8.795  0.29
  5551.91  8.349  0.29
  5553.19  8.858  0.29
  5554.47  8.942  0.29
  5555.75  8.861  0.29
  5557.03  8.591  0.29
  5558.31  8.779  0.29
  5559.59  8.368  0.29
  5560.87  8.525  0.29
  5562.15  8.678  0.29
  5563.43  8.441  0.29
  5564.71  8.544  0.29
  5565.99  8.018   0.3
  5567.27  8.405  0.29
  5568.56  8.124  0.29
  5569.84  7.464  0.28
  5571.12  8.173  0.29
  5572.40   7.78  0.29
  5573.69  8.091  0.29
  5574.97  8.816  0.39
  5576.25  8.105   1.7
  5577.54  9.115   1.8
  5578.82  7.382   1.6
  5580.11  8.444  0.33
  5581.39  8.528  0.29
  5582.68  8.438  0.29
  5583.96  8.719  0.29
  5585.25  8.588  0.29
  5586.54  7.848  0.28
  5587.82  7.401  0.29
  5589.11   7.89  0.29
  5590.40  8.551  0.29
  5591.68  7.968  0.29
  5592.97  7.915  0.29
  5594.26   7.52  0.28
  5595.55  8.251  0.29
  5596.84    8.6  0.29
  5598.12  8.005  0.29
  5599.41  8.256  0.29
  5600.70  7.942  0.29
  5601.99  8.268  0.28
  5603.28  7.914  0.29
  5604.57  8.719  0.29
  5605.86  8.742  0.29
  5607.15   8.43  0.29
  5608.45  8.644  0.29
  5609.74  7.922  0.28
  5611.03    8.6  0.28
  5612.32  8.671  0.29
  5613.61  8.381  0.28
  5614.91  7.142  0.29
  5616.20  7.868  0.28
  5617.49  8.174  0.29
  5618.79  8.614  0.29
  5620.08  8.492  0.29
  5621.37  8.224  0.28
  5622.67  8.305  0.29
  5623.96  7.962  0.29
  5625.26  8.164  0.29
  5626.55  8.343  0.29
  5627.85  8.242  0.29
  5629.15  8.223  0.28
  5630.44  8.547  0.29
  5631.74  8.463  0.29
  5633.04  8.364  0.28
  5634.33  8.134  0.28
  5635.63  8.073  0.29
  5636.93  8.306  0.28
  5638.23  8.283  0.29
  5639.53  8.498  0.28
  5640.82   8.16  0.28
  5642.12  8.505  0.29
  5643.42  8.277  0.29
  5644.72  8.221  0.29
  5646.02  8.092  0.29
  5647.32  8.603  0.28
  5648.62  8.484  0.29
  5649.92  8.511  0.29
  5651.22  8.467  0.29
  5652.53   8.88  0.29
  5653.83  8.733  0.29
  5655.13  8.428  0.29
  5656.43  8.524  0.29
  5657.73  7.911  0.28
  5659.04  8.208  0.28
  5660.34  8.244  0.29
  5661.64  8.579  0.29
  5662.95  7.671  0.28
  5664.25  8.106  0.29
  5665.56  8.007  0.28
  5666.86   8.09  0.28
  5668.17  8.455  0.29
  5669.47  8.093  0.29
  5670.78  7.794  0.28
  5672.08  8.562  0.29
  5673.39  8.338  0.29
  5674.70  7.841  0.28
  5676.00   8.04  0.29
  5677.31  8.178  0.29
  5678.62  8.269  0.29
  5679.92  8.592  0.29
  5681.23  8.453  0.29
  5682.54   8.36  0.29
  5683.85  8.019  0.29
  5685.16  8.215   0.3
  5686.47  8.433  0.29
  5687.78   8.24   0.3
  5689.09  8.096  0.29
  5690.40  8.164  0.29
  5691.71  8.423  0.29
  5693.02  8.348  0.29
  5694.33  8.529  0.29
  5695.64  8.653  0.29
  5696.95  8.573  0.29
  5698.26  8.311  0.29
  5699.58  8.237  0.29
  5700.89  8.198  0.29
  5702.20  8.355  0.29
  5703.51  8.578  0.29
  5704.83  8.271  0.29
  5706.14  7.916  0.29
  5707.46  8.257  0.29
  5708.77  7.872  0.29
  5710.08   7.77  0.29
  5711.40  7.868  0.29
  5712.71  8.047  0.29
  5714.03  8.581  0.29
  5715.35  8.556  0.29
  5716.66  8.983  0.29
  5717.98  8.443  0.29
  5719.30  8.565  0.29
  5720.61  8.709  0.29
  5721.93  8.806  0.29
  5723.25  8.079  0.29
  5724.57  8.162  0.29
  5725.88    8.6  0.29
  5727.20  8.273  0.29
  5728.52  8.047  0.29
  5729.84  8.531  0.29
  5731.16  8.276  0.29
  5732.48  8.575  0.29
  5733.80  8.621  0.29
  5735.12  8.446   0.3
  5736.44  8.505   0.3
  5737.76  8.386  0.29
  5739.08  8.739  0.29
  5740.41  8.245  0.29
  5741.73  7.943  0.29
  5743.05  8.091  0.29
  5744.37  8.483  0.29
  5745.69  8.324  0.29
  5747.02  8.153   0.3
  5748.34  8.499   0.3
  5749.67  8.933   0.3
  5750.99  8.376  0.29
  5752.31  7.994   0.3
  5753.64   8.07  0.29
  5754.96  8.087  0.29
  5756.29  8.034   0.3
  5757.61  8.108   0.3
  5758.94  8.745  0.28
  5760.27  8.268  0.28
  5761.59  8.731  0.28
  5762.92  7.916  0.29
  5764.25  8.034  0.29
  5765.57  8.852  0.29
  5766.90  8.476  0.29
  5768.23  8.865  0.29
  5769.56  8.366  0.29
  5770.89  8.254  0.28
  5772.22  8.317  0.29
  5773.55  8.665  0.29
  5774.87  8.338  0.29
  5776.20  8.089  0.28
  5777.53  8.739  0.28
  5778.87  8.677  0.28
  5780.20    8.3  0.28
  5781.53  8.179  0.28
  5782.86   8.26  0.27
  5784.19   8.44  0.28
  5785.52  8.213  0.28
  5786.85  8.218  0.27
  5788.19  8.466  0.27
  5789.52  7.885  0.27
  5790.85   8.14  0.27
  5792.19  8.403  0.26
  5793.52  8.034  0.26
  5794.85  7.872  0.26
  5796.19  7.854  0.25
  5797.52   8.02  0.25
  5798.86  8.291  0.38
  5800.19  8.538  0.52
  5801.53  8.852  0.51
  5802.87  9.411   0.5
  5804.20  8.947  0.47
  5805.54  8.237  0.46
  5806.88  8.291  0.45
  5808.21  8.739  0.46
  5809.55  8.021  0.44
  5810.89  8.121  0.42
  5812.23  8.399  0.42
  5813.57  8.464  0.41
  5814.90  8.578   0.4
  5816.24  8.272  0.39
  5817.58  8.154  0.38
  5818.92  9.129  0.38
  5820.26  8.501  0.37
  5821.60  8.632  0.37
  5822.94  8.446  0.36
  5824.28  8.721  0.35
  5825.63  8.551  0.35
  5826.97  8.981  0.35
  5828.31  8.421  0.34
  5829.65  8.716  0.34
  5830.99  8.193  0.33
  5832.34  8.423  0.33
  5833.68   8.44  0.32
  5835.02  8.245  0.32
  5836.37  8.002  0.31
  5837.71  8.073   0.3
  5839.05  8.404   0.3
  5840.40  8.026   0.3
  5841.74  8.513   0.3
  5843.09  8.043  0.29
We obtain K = 0.01 mag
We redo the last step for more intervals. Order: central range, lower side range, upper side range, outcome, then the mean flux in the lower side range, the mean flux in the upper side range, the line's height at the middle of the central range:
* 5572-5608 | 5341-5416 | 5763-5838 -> 0.03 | 8.44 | 8.4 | 8.42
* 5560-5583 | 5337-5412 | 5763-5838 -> 0.02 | 8.43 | 8.4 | 8.42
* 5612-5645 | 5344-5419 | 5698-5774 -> 0.02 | 8.47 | 8.35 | 8.39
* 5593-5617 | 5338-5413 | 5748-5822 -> 0.03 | 8.43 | 8.38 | 8.4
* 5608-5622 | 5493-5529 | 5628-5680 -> 0.01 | 8.42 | 8.29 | 8.33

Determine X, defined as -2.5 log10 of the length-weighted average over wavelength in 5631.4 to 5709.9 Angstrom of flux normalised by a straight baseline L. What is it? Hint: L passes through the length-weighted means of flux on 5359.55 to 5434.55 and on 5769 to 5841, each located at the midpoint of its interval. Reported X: 0.01 mag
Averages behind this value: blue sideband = 8.41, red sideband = 8.39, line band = 8.29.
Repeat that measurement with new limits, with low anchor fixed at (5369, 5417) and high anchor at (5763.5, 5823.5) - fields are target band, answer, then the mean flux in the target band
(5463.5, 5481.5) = -0.024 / 8.6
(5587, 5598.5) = 0.052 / 8.02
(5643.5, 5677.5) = 0.017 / 8.27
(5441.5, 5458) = 0.023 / 8.24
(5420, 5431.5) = 0.015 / 8.3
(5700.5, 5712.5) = 0.037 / 8.12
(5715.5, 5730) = -0.009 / 8.48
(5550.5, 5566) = -0.026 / 8.61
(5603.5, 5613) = -0.012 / 8.51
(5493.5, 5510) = 0.001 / 8.41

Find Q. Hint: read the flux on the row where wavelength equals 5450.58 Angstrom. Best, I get 8.728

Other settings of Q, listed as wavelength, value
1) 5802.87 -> 9.411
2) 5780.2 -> 8.3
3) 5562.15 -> 8.678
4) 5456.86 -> 8.116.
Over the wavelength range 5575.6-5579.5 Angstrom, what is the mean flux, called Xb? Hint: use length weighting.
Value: 8.2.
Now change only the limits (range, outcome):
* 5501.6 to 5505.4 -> 8.07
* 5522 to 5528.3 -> 8.52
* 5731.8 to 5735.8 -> 8.55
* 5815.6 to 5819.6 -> 8.52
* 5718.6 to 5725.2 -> 8.46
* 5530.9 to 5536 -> 8.47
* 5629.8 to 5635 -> 8.37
